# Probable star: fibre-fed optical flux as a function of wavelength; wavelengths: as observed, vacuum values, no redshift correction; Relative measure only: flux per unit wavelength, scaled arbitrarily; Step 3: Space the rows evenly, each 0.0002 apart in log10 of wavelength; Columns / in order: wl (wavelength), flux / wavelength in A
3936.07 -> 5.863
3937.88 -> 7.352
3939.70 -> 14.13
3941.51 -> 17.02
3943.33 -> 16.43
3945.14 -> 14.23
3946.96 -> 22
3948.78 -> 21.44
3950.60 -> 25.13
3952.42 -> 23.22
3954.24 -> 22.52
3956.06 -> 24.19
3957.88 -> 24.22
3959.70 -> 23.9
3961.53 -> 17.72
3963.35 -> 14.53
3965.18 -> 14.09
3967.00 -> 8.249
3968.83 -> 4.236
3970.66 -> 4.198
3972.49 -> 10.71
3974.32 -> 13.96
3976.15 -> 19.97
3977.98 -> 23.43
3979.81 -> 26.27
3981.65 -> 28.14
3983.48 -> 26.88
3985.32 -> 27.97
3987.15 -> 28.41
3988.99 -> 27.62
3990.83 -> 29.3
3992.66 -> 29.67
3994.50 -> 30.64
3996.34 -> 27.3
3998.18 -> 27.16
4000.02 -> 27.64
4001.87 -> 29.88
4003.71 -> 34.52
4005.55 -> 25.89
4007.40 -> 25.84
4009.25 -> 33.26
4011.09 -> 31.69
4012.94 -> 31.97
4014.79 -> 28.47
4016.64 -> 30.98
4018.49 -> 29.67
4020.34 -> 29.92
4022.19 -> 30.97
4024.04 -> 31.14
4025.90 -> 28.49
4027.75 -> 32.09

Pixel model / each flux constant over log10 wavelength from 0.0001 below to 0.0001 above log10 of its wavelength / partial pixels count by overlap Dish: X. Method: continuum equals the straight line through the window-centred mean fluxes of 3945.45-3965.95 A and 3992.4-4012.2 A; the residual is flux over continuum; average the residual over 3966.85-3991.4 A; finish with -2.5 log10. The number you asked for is 0.26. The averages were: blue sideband 21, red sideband 29.4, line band 20.2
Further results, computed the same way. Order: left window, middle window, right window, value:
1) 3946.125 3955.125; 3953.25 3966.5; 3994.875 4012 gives 0.202 mag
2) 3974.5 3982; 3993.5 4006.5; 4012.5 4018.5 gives -0.067 mag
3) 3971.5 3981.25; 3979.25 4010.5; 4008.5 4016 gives -0.141 mag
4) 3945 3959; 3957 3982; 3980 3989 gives 0.471 mag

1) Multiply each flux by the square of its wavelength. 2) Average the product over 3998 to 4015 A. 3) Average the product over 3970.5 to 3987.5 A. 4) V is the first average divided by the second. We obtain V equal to 1.40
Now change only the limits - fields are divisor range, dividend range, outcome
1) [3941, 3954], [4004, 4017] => 1.53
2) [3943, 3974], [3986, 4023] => 1.77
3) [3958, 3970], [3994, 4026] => 2.14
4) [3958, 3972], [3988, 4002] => 2.23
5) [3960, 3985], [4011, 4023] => 1.85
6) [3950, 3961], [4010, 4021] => 1.33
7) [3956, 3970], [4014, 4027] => 1.97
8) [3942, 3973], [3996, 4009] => 1.70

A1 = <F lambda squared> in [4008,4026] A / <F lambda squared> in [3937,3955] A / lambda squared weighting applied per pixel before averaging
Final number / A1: 1.7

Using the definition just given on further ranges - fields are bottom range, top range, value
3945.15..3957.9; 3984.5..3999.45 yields 1.29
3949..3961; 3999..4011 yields 1.29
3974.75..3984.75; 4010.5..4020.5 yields 1.26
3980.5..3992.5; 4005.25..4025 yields 1.09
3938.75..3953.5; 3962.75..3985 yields 0.88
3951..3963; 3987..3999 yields 1.30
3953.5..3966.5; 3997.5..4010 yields 1.51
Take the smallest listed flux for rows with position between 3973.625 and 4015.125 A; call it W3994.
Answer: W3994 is 13.96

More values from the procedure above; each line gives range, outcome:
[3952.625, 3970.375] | 4.236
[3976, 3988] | 19.97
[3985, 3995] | 27.62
